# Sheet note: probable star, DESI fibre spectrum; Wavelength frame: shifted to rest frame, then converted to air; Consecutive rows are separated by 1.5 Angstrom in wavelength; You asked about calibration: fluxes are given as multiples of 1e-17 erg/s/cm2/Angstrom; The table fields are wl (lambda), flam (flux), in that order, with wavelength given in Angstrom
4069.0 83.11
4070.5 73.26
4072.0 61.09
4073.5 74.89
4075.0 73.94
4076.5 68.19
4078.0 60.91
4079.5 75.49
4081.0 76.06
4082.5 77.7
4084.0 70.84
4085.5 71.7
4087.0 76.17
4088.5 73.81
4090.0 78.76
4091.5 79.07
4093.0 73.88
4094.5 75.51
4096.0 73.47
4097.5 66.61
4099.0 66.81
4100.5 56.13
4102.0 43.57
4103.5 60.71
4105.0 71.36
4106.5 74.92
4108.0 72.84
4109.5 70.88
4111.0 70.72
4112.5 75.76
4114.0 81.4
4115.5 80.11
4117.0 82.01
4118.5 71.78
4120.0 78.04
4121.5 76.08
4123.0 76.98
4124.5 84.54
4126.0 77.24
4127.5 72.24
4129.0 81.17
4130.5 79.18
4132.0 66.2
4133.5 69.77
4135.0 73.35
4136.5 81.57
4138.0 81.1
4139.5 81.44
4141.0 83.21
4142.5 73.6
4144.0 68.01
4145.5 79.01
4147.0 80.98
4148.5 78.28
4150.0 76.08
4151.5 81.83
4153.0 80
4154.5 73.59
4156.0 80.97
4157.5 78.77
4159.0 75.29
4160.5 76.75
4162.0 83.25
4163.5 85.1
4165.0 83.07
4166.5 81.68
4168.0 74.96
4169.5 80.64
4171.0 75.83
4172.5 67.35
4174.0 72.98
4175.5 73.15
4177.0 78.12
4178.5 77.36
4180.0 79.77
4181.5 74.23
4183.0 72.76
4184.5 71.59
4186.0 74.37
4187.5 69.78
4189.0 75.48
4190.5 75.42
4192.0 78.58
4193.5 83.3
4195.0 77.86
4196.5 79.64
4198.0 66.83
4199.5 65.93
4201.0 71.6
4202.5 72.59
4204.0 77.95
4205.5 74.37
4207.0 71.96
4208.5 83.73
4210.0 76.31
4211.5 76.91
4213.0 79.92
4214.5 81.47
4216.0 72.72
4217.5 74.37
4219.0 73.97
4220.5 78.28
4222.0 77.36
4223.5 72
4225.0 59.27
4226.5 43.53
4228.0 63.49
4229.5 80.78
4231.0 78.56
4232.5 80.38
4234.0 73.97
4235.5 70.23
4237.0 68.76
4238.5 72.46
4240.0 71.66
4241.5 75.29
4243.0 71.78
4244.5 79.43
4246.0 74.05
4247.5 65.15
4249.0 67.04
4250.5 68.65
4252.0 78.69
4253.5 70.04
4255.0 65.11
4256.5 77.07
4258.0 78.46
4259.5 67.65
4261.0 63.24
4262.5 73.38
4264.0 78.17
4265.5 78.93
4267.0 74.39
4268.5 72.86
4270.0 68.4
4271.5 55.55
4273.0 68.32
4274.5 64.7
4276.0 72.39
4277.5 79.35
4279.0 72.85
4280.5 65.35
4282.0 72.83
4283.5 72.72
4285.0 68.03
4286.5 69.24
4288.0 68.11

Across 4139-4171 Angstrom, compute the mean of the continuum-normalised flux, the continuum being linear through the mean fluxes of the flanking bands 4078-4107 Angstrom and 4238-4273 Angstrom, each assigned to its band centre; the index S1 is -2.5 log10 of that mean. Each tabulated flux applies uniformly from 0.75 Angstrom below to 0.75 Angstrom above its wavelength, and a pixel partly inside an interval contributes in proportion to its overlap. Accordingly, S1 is -0.12 mag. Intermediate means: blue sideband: 70.4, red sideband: 71.6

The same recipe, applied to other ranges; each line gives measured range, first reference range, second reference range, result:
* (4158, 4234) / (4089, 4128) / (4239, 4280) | -0.044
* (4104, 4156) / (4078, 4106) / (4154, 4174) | -0.032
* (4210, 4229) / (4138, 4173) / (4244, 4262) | 0.033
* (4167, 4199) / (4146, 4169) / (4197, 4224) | 0.029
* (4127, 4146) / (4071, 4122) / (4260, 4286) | -0.068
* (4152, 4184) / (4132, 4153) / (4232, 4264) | -0.020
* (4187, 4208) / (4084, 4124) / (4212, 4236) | -0.030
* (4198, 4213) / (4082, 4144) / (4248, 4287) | -0.036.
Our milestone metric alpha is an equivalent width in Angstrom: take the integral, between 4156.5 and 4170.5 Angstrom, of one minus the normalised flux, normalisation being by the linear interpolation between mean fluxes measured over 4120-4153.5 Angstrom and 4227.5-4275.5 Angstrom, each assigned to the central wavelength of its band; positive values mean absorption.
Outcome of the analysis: -0.70 Angstrom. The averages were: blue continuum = 77.4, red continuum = 71.8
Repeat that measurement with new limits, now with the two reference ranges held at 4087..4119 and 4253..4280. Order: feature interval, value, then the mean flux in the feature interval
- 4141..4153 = -1.0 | 77.4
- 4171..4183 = -0.6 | 74.7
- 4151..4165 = -1.6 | 79.7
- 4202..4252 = -1.3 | 73.1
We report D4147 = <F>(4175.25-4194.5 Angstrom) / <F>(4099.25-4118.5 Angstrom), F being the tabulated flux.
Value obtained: 1.08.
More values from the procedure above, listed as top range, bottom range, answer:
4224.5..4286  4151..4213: 0.93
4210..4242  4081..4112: 1.03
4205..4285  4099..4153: 0.97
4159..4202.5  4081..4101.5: 1.05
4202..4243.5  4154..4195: 0.95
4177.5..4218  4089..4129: 1.03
